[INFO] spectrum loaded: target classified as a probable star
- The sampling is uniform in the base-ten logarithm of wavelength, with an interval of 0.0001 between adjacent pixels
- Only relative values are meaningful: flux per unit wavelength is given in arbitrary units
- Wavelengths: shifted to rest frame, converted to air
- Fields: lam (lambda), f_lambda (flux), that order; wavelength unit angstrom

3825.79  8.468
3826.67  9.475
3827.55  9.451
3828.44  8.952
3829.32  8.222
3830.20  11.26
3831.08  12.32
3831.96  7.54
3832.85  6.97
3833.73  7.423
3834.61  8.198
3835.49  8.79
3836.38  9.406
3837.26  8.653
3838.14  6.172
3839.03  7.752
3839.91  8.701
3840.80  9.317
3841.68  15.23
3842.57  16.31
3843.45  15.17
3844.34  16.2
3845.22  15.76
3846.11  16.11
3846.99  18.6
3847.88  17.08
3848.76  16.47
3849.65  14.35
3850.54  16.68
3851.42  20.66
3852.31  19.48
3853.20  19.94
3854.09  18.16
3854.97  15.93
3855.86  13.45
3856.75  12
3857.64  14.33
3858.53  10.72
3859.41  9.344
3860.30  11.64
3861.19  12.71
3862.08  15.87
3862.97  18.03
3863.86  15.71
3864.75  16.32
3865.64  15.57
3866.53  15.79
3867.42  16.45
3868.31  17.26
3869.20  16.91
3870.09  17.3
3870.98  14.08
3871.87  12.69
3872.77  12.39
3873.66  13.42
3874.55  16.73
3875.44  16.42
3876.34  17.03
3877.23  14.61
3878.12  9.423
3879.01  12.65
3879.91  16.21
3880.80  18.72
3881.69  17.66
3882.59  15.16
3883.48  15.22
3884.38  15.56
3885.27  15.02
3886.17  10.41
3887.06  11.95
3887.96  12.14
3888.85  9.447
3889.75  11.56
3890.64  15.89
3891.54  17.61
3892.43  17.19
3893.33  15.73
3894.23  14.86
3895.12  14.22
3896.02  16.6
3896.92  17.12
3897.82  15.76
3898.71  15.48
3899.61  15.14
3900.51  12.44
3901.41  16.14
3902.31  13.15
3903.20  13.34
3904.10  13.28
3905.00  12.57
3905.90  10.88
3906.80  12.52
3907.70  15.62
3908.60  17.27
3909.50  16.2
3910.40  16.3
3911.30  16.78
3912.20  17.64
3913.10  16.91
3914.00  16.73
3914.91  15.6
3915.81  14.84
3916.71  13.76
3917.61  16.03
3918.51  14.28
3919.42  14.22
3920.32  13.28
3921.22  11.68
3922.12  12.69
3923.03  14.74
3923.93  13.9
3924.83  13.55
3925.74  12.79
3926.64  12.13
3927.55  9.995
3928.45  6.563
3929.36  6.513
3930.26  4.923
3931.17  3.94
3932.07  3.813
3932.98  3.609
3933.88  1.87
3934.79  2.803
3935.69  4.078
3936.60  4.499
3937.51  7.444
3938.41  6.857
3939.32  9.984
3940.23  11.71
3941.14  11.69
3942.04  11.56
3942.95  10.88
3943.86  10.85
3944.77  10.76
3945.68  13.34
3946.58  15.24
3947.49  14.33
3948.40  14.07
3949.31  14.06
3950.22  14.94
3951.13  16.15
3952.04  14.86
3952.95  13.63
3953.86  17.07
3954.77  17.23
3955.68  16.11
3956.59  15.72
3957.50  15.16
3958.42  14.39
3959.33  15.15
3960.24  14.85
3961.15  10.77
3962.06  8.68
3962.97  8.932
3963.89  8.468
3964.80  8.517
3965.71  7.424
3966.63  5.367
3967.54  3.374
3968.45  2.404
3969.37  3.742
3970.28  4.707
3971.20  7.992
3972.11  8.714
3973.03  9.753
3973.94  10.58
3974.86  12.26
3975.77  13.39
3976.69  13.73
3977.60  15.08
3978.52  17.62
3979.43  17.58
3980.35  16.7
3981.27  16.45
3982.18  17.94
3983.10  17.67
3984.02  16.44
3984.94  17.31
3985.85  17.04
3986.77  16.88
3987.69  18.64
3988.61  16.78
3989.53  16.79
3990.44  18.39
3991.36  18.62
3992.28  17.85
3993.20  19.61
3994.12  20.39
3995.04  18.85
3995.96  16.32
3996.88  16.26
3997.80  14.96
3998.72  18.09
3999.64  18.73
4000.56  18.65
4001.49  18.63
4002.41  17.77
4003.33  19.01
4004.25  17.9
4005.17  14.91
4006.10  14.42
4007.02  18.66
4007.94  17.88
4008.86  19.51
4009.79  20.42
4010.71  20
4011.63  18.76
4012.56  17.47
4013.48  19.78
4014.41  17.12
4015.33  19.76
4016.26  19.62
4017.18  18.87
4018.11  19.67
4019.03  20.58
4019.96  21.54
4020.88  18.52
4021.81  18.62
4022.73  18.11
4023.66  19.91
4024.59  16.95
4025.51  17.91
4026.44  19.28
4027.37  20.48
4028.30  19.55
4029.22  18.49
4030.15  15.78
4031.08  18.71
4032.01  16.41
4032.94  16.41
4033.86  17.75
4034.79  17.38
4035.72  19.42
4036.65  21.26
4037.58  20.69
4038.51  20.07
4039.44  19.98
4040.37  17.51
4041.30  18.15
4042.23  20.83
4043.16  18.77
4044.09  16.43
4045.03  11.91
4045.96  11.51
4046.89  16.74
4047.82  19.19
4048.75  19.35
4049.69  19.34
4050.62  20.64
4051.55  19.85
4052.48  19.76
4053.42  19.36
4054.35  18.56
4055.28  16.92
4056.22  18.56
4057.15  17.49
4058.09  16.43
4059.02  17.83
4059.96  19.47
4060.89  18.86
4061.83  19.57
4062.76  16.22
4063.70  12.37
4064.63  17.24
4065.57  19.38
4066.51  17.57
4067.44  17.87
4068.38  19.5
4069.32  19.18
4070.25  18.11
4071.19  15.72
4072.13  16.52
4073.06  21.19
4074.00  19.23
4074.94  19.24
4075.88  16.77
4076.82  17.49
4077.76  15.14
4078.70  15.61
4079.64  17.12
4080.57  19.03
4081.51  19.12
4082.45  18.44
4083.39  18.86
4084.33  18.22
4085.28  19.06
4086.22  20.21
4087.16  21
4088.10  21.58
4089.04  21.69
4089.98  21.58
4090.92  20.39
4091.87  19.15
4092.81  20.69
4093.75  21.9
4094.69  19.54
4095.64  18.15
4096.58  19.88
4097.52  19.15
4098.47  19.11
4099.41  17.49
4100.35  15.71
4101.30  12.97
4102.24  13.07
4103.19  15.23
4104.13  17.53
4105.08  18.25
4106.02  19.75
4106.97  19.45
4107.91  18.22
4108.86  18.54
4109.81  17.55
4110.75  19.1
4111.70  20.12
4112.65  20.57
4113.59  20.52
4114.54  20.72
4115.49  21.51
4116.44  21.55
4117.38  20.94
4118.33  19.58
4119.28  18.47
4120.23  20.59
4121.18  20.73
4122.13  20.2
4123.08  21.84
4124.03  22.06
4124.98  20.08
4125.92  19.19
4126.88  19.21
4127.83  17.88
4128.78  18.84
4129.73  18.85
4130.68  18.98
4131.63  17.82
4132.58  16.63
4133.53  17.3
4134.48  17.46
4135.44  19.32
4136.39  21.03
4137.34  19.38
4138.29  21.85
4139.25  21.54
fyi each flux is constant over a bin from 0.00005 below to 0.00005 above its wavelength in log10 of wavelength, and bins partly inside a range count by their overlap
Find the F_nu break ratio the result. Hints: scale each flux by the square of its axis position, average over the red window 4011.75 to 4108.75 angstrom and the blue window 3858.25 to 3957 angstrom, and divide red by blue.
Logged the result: 1.49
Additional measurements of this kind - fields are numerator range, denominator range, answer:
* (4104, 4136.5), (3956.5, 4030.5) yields 1.31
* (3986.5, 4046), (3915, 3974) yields 1.79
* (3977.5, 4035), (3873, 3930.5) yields 1.35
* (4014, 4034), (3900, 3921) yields 1.34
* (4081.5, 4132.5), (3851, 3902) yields 1.44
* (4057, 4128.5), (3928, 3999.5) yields 1.62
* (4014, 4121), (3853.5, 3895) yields 1.40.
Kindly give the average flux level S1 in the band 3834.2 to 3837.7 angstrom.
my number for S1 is 8.77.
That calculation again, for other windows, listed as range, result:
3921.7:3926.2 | 13.5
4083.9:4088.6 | 20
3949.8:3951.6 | 15.5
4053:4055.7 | 18.3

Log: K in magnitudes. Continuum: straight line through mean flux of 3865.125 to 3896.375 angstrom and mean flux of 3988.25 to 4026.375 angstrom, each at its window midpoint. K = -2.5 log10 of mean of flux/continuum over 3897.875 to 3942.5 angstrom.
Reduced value 0.326 mag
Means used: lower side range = 14.9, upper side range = 18.4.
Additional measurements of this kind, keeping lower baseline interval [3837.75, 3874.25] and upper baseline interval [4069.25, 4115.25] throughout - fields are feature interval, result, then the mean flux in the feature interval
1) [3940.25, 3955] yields 0.19 mag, 13.7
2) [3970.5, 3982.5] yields 0.24 mag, 13.5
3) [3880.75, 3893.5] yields 0.06 mag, 14.5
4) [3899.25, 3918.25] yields 0.05 mag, 14.9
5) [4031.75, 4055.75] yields -0.02 mag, 18.3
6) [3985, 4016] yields -0.05 mag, 18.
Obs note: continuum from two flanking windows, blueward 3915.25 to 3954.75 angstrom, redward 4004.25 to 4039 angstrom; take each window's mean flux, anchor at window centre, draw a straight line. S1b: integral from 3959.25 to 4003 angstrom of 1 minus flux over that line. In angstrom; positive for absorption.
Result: 3.8 angstrom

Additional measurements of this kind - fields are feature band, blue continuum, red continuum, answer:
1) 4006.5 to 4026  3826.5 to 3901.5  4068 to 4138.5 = -2.1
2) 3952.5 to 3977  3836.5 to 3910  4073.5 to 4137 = 8.5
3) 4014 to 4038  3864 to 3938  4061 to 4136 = -2.9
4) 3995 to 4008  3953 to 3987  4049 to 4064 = -2.5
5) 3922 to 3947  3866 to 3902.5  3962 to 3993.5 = 8.8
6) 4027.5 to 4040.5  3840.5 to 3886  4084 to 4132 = -0.4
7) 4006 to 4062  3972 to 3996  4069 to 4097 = -2.8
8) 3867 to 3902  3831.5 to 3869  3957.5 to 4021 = -1.8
